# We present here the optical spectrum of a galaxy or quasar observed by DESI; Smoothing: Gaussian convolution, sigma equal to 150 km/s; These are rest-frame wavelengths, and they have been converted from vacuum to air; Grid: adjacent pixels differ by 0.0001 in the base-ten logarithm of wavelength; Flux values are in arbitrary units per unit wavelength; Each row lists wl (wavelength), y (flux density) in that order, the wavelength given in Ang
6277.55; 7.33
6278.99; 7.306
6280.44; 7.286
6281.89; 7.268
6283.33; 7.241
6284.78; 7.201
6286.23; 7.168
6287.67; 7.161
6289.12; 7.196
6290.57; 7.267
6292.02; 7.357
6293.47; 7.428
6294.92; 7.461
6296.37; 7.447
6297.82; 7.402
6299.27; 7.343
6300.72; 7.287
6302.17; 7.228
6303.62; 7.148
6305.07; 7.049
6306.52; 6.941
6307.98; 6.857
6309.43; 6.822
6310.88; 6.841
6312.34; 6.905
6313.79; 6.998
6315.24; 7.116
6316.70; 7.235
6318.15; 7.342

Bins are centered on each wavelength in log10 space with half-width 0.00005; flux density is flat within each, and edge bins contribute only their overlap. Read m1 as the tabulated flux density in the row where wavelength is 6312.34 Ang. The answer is 6.905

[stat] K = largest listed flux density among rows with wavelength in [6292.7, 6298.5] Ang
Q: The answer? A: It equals 7.461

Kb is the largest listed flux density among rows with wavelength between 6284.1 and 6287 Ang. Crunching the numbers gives 7.201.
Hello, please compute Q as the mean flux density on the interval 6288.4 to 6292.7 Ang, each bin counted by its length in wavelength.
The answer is 7.27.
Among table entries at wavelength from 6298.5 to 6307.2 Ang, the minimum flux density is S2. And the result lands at 6.941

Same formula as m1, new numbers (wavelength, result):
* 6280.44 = 7.286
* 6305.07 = 7.049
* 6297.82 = 7.402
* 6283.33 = 7.241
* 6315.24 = 7.116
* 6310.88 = 6.841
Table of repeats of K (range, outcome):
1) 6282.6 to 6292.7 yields 7.357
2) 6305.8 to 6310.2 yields 6.941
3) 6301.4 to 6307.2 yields 7.228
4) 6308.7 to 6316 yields 7.116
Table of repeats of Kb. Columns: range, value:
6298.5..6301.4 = 7.343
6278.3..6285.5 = 7.306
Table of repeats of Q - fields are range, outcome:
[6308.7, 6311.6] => 6.84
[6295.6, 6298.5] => 7.42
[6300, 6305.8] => 7.18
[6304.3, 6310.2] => 6.92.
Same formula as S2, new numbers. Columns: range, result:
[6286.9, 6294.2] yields 7.161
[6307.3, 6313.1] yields 6.822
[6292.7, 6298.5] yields 7.402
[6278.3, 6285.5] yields 7.201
